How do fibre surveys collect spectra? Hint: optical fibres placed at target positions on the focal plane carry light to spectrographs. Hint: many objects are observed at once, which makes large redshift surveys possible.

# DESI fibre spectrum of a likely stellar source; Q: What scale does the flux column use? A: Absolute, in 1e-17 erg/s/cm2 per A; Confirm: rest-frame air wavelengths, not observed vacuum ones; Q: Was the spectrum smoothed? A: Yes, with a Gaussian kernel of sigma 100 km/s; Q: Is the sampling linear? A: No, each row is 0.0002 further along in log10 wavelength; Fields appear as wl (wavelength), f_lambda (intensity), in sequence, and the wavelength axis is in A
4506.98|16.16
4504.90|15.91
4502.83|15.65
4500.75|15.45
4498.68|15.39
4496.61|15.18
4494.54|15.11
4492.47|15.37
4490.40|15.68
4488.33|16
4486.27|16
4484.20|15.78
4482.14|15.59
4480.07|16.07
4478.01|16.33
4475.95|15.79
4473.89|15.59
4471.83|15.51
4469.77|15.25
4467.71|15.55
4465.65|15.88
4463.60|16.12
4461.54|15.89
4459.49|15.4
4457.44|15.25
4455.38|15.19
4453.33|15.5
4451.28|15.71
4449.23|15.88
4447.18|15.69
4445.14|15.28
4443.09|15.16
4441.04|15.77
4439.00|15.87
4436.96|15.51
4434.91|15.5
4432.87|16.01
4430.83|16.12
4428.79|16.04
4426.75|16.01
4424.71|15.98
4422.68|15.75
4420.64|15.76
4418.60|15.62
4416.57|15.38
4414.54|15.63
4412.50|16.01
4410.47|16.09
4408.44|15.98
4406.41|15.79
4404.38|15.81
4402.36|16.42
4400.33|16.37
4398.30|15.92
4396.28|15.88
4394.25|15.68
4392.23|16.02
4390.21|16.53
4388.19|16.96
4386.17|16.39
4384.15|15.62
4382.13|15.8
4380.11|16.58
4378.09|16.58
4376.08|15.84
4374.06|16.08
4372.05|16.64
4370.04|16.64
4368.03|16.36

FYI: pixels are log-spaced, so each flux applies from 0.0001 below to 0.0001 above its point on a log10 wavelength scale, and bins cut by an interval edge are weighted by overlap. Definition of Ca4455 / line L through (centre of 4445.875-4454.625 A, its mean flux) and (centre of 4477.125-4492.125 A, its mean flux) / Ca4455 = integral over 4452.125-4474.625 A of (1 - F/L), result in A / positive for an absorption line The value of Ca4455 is 0.3 A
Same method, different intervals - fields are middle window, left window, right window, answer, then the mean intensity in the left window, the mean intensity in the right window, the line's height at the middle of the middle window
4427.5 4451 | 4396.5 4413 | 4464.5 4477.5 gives 0.2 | 16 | 15.6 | 15.8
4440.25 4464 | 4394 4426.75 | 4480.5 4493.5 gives 0.4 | 15.9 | 15.7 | 15.8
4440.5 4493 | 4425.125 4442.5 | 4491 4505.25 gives -0.1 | 15.8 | 15.4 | 15.6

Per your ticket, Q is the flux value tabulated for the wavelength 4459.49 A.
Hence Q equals 15.4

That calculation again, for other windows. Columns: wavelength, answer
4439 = 15.87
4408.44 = 15.98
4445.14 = 15.28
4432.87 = 16.01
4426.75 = 16.01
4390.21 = 16.53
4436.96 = 15.51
